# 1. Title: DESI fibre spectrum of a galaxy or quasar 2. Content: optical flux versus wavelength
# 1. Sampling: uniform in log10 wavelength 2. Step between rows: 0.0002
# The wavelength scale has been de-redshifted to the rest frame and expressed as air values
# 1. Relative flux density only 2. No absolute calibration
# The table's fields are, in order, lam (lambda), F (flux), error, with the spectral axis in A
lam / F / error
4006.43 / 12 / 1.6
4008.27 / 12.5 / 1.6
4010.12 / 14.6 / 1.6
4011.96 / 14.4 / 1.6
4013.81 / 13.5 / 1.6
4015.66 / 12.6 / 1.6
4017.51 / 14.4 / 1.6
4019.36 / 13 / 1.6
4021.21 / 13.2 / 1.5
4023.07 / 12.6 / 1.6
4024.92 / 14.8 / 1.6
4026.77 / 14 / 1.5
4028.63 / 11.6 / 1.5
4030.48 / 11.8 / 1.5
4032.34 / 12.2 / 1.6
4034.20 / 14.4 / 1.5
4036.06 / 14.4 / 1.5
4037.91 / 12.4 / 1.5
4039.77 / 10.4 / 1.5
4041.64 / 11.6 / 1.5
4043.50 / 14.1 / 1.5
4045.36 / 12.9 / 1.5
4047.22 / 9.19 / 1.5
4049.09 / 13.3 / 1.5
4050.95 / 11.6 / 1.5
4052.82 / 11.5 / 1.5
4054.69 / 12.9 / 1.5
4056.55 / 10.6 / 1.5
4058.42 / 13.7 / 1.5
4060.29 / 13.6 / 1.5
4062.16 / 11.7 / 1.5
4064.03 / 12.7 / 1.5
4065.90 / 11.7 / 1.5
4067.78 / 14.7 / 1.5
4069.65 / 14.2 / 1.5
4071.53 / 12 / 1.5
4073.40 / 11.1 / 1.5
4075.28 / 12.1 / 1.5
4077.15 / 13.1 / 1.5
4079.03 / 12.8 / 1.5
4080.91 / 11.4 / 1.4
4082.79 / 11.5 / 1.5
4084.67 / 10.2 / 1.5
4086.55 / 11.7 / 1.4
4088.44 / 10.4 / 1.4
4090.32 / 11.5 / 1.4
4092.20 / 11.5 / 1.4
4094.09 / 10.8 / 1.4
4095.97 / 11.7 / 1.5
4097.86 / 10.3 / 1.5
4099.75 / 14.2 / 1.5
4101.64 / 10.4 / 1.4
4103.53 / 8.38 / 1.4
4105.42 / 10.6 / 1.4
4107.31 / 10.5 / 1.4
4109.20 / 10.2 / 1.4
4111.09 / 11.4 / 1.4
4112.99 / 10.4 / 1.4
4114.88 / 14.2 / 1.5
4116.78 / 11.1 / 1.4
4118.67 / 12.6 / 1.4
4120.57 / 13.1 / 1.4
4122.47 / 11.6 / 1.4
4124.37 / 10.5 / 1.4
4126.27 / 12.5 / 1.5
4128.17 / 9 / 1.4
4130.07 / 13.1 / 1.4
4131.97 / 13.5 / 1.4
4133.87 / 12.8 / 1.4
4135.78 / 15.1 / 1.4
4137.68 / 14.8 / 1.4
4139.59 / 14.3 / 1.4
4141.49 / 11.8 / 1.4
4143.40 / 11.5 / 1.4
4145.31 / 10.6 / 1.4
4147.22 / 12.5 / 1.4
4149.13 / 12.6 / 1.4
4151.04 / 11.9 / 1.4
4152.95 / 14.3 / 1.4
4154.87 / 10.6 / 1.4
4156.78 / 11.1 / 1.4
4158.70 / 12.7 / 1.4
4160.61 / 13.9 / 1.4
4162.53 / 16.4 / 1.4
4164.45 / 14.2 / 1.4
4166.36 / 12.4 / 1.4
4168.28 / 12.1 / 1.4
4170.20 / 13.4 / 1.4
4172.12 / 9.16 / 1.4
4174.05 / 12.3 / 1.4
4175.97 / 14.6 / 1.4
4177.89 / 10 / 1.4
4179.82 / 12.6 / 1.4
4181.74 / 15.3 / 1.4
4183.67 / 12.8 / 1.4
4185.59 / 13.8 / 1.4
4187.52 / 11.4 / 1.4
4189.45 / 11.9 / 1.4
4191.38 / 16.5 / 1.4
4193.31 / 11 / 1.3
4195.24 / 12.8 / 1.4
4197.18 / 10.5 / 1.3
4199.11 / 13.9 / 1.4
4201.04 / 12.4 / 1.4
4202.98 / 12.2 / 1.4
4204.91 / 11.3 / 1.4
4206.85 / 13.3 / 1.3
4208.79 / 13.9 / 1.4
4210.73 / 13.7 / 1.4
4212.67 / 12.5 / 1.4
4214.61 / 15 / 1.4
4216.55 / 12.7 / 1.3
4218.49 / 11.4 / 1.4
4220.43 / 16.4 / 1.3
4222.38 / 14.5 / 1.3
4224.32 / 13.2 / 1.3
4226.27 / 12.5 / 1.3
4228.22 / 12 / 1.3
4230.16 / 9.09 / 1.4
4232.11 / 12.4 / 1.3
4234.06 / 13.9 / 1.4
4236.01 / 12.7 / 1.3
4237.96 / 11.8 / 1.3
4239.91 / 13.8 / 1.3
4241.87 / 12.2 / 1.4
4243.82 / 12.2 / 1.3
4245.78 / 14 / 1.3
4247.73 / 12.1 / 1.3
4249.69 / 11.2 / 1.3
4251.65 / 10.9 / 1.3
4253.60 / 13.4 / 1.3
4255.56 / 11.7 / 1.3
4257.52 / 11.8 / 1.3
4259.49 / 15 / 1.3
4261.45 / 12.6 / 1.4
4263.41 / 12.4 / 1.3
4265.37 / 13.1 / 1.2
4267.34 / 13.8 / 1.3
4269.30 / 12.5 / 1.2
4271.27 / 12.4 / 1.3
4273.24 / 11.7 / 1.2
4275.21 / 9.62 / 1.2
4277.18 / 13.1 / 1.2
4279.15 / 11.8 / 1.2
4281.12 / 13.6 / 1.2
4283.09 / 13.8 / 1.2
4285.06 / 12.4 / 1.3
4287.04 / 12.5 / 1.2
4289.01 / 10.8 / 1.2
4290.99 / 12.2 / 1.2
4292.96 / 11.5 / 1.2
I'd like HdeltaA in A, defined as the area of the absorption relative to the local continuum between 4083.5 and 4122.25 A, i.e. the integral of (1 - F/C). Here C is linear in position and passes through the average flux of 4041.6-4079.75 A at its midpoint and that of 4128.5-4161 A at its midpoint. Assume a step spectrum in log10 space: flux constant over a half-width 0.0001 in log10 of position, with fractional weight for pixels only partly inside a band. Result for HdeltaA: 4.0 A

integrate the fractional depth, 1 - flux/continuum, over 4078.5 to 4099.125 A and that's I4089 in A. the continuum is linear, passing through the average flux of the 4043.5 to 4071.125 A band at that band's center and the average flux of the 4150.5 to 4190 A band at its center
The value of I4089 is 2.1 A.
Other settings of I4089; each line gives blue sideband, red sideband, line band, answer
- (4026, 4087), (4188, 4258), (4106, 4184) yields 0.7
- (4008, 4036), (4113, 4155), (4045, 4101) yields 4.1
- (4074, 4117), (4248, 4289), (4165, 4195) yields -2.0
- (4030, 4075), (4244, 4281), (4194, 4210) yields -0.1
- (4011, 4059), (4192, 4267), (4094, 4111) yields 2.5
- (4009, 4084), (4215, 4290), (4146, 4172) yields -0.3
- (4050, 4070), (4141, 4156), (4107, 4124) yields 0.7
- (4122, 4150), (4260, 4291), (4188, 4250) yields -1.7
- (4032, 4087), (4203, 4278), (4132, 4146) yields -0.7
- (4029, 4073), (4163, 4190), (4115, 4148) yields 0.4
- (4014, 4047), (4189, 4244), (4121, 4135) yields 1.0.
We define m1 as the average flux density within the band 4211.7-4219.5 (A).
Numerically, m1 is 12.9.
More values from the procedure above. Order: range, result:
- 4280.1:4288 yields 13.1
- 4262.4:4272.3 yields 12.8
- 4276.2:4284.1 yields 13.1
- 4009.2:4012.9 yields 14.5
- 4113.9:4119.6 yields 12.6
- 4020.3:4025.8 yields 13.5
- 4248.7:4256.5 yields 11.8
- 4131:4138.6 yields 14.1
